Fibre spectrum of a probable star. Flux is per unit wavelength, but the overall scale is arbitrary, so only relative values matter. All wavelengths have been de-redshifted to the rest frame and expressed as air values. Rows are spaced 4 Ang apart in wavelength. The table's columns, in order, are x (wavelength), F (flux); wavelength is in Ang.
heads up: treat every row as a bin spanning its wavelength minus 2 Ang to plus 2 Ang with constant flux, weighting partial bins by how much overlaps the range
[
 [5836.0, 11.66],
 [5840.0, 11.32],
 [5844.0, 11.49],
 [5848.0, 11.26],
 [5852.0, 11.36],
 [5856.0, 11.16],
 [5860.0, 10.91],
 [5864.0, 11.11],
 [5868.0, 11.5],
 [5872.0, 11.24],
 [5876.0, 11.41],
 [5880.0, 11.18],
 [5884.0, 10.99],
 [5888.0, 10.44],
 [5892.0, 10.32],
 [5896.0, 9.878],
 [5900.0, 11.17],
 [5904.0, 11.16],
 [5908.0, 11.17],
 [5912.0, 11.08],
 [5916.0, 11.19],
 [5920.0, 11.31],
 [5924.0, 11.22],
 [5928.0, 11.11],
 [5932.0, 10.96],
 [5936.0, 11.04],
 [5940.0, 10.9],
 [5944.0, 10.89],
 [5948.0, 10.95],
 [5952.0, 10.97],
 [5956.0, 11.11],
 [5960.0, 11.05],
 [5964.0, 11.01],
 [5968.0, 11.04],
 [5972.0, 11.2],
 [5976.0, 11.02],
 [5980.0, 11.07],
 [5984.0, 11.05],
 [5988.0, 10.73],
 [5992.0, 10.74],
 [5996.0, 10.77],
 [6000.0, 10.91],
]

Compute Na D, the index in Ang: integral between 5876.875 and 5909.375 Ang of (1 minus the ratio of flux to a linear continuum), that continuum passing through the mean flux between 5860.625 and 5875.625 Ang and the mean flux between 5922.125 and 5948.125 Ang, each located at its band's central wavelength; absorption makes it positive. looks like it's 1.1 Ang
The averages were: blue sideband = 11.3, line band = 10.8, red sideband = 11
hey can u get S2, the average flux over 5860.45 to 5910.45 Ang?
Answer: 11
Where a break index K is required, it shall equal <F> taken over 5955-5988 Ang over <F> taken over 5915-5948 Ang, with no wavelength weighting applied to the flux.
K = 1.00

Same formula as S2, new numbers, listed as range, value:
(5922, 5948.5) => 11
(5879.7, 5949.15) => 10.9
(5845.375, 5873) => 11.2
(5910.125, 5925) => 11.2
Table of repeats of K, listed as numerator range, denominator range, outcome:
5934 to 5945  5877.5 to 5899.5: 1.03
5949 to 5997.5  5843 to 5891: 0.99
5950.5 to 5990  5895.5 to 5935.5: 1.00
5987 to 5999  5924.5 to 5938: 0.97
